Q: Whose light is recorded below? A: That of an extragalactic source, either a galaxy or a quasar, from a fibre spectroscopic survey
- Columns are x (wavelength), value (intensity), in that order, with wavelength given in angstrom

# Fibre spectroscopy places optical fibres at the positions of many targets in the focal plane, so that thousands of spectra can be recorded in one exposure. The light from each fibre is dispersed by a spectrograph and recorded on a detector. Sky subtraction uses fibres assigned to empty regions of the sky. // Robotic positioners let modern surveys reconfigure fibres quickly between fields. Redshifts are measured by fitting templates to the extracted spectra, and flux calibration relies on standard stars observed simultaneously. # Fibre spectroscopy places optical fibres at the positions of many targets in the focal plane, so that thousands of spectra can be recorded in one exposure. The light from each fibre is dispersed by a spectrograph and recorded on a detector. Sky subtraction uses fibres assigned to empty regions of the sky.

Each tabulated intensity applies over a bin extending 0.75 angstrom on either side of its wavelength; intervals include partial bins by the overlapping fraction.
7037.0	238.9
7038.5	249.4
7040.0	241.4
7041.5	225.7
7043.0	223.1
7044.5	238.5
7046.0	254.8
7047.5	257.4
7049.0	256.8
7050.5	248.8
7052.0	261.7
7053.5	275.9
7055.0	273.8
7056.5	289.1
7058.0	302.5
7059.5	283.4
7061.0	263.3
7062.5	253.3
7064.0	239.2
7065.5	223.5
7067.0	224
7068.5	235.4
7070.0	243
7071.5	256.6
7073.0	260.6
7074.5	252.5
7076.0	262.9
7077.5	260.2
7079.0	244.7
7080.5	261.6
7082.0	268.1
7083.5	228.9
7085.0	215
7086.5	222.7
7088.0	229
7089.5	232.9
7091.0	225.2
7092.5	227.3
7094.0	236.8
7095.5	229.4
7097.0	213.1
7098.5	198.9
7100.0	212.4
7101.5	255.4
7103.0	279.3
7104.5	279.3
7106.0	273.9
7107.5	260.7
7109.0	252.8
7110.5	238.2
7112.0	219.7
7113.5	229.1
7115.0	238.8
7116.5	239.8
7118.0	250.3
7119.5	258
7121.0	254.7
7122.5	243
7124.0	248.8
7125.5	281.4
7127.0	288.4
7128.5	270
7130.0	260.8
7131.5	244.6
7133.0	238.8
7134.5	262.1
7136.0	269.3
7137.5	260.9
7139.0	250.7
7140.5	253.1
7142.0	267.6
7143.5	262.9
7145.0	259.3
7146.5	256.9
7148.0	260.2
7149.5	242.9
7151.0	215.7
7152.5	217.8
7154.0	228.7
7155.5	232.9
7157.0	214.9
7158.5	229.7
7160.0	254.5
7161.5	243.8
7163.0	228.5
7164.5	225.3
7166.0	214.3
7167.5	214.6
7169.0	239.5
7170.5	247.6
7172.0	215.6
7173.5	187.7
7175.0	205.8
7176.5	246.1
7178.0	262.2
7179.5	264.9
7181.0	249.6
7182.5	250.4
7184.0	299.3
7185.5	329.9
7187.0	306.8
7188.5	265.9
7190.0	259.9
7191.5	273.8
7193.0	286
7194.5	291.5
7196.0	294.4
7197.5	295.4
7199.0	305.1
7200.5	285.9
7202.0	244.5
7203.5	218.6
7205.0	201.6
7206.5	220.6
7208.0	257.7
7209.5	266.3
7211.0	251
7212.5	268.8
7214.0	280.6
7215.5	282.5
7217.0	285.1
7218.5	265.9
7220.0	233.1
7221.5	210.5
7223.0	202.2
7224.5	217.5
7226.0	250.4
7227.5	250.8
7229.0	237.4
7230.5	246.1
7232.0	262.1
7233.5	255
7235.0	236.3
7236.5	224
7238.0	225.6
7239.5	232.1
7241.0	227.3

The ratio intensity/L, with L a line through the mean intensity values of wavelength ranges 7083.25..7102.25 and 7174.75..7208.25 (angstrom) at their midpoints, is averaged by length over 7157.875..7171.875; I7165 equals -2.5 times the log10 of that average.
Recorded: 0.104 mag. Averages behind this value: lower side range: 225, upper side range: 267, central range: 232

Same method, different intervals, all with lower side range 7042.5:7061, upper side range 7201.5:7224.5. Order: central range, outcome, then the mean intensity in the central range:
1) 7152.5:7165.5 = 0.09 mag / 231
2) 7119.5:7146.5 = -0.02 mag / 260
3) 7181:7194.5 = -0.14 mag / 283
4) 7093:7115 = 0.07 mag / 241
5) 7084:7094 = 0.15 mag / 226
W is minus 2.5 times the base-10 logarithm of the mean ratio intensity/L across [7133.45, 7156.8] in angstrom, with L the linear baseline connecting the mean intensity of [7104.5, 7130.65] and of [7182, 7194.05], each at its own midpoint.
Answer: 0.07 mag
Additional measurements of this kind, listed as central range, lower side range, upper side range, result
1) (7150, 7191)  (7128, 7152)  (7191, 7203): 0.116 mag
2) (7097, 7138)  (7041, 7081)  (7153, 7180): -0.043 mag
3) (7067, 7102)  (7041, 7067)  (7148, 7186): 0.063 mag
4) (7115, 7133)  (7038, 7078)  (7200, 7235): -0.023 mag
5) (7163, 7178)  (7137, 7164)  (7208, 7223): 0.107 mag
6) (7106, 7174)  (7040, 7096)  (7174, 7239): 0.036 mag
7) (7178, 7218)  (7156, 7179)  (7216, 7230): -0.152 mag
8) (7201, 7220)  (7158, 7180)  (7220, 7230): -0.106 mag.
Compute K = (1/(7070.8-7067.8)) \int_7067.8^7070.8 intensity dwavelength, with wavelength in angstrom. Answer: 240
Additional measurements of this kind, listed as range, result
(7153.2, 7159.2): 226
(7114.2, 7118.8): 243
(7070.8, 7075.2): 257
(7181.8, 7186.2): 293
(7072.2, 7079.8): 256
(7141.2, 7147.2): 262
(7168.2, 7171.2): 243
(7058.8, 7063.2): 267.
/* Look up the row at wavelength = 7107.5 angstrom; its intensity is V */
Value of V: 260.7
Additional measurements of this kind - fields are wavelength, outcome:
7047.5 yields 257.4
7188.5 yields 265.9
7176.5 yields 246.1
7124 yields 248.8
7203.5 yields 218.6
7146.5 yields 256.9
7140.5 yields 253.1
